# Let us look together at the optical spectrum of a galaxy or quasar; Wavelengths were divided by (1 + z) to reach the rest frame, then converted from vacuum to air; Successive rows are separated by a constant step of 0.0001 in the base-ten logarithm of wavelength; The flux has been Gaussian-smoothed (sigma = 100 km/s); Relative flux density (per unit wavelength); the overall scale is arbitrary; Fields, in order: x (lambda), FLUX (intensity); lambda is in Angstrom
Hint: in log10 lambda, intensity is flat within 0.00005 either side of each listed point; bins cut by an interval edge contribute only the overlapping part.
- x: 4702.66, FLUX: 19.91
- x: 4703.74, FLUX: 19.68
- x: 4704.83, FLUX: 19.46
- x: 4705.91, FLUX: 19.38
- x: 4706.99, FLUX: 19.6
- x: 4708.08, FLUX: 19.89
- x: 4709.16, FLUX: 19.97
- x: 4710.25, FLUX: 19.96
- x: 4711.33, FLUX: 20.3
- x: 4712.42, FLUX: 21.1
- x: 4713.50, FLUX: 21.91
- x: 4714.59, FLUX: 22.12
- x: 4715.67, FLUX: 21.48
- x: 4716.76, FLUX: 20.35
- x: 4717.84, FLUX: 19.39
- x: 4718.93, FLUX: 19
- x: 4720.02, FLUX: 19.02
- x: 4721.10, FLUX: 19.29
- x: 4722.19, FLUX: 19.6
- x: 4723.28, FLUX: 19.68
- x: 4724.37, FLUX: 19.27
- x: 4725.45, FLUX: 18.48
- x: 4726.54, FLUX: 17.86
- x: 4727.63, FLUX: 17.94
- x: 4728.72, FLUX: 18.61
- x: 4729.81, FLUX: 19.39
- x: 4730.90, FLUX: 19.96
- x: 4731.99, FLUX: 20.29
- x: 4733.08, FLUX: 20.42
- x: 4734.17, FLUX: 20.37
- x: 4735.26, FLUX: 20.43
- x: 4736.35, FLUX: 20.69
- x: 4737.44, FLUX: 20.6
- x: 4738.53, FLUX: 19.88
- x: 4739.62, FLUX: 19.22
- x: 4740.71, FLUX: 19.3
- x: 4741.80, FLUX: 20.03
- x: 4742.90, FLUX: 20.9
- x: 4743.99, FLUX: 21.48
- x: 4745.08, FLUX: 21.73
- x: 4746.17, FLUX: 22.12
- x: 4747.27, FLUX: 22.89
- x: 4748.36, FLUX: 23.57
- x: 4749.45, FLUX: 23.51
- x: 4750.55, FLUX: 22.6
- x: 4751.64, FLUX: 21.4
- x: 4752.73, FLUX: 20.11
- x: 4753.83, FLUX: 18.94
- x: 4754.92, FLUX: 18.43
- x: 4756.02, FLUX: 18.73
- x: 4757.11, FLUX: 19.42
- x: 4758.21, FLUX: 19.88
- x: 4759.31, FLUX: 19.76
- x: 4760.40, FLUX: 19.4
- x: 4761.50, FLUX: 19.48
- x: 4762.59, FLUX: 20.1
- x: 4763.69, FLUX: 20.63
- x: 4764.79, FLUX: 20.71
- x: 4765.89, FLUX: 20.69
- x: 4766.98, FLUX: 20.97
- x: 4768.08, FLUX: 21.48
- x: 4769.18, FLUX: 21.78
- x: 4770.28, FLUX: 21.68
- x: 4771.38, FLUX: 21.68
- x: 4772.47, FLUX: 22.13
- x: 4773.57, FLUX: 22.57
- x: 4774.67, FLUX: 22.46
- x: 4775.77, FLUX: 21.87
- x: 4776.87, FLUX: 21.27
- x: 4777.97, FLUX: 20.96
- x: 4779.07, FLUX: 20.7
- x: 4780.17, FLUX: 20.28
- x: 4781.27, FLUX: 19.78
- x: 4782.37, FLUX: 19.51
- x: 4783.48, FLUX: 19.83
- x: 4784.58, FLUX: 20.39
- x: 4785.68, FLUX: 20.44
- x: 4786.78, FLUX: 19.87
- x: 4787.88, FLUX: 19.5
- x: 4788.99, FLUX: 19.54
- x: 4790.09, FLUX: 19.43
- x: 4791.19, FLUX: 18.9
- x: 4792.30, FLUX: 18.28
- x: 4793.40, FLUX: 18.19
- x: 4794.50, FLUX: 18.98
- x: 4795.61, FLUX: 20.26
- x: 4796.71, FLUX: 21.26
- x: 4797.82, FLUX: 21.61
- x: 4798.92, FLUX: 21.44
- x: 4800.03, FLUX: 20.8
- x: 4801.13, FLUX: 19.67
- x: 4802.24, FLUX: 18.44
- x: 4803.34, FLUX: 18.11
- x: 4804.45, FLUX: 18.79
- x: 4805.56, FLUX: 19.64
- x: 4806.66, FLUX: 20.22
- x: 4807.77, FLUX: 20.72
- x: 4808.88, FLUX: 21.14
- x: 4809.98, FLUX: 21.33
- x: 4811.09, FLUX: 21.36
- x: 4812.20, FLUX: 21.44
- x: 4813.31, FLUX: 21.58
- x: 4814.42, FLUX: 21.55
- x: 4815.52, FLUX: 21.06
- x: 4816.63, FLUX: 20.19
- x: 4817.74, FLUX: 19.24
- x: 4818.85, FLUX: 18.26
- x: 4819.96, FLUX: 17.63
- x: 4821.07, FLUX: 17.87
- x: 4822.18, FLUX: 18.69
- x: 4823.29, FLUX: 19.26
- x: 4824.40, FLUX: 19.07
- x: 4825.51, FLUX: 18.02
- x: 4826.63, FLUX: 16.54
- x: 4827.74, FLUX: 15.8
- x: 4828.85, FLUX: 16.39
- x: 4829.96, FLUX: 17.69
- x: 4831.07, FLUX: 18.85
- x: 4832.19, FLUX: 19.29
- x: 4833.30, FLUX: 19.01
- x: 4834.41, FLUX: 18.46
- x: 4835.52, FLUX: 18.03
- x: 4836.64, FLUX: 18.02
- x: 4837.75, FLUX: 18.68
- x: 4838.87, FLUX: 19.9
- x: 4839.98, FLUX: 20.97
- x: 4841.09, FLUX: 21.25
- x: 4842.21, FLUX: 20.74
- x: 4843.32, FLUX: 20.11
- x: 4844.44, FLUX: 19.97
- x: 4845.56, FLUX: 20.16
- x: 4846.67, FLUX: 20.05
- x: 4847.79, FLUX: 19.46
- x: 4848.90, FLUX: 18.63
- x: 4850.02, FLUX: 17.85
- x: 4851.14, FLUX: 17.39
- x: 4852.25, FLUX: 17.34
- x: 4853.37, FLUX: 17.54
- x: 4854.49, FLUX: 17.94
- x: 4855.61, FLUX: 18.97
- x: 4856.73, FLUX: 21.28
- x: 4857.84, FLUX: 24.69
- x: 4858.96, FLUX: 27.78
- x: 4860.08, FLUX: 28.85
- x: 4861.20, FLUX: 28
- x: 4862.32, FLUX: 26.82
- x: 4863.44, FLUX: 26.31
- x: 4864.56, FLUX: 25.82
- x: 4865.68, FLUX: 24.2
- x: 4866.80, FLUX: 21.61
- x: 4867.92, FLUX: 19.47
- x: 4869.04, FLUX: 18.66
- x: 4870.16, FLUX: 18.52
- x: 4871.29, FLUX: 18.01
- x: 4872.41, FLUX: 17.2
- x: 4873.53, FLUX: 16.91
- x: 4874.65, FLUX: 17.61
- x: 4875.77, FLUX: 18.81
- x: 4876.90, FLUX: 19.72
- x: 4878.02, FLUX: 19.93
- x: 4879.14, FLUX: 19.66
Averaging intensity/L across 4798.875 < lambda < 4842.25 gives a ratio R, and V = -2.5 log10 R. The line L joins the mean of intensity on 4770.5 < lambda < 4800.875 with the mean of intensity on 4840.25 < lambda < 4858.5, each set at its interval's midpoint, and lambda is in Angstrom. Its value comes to 0.04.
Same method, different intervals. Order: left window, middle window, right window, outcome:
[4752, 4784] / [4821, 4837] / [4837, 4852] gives 0.10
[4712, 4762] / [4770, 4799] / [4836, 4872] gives 0.01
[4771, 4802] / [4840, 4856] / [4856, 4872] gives 0.19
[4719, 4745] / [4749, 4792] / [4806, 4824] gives -0.03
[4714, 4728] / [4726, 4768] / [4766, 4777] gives 0.02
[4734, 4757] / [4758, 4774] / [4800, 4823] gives -0.02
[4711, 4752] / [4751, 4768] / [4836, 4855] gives 0.01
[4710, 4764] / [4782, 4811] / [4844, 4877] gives 0.04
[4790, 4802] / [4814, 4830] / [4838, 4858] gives 0.07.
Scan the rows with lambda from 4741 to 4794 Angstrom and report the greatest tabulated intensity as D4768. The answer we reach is 23.57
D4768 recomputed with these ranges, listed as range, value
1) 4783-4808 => 21.61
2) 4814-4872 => 28.85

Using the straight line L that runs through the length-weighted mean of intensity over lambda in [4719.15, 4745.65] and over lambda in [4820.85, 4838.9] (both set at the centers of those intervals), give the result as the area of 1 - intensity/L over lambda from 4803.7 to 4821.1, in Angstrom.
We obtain -1.6 Angstrom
